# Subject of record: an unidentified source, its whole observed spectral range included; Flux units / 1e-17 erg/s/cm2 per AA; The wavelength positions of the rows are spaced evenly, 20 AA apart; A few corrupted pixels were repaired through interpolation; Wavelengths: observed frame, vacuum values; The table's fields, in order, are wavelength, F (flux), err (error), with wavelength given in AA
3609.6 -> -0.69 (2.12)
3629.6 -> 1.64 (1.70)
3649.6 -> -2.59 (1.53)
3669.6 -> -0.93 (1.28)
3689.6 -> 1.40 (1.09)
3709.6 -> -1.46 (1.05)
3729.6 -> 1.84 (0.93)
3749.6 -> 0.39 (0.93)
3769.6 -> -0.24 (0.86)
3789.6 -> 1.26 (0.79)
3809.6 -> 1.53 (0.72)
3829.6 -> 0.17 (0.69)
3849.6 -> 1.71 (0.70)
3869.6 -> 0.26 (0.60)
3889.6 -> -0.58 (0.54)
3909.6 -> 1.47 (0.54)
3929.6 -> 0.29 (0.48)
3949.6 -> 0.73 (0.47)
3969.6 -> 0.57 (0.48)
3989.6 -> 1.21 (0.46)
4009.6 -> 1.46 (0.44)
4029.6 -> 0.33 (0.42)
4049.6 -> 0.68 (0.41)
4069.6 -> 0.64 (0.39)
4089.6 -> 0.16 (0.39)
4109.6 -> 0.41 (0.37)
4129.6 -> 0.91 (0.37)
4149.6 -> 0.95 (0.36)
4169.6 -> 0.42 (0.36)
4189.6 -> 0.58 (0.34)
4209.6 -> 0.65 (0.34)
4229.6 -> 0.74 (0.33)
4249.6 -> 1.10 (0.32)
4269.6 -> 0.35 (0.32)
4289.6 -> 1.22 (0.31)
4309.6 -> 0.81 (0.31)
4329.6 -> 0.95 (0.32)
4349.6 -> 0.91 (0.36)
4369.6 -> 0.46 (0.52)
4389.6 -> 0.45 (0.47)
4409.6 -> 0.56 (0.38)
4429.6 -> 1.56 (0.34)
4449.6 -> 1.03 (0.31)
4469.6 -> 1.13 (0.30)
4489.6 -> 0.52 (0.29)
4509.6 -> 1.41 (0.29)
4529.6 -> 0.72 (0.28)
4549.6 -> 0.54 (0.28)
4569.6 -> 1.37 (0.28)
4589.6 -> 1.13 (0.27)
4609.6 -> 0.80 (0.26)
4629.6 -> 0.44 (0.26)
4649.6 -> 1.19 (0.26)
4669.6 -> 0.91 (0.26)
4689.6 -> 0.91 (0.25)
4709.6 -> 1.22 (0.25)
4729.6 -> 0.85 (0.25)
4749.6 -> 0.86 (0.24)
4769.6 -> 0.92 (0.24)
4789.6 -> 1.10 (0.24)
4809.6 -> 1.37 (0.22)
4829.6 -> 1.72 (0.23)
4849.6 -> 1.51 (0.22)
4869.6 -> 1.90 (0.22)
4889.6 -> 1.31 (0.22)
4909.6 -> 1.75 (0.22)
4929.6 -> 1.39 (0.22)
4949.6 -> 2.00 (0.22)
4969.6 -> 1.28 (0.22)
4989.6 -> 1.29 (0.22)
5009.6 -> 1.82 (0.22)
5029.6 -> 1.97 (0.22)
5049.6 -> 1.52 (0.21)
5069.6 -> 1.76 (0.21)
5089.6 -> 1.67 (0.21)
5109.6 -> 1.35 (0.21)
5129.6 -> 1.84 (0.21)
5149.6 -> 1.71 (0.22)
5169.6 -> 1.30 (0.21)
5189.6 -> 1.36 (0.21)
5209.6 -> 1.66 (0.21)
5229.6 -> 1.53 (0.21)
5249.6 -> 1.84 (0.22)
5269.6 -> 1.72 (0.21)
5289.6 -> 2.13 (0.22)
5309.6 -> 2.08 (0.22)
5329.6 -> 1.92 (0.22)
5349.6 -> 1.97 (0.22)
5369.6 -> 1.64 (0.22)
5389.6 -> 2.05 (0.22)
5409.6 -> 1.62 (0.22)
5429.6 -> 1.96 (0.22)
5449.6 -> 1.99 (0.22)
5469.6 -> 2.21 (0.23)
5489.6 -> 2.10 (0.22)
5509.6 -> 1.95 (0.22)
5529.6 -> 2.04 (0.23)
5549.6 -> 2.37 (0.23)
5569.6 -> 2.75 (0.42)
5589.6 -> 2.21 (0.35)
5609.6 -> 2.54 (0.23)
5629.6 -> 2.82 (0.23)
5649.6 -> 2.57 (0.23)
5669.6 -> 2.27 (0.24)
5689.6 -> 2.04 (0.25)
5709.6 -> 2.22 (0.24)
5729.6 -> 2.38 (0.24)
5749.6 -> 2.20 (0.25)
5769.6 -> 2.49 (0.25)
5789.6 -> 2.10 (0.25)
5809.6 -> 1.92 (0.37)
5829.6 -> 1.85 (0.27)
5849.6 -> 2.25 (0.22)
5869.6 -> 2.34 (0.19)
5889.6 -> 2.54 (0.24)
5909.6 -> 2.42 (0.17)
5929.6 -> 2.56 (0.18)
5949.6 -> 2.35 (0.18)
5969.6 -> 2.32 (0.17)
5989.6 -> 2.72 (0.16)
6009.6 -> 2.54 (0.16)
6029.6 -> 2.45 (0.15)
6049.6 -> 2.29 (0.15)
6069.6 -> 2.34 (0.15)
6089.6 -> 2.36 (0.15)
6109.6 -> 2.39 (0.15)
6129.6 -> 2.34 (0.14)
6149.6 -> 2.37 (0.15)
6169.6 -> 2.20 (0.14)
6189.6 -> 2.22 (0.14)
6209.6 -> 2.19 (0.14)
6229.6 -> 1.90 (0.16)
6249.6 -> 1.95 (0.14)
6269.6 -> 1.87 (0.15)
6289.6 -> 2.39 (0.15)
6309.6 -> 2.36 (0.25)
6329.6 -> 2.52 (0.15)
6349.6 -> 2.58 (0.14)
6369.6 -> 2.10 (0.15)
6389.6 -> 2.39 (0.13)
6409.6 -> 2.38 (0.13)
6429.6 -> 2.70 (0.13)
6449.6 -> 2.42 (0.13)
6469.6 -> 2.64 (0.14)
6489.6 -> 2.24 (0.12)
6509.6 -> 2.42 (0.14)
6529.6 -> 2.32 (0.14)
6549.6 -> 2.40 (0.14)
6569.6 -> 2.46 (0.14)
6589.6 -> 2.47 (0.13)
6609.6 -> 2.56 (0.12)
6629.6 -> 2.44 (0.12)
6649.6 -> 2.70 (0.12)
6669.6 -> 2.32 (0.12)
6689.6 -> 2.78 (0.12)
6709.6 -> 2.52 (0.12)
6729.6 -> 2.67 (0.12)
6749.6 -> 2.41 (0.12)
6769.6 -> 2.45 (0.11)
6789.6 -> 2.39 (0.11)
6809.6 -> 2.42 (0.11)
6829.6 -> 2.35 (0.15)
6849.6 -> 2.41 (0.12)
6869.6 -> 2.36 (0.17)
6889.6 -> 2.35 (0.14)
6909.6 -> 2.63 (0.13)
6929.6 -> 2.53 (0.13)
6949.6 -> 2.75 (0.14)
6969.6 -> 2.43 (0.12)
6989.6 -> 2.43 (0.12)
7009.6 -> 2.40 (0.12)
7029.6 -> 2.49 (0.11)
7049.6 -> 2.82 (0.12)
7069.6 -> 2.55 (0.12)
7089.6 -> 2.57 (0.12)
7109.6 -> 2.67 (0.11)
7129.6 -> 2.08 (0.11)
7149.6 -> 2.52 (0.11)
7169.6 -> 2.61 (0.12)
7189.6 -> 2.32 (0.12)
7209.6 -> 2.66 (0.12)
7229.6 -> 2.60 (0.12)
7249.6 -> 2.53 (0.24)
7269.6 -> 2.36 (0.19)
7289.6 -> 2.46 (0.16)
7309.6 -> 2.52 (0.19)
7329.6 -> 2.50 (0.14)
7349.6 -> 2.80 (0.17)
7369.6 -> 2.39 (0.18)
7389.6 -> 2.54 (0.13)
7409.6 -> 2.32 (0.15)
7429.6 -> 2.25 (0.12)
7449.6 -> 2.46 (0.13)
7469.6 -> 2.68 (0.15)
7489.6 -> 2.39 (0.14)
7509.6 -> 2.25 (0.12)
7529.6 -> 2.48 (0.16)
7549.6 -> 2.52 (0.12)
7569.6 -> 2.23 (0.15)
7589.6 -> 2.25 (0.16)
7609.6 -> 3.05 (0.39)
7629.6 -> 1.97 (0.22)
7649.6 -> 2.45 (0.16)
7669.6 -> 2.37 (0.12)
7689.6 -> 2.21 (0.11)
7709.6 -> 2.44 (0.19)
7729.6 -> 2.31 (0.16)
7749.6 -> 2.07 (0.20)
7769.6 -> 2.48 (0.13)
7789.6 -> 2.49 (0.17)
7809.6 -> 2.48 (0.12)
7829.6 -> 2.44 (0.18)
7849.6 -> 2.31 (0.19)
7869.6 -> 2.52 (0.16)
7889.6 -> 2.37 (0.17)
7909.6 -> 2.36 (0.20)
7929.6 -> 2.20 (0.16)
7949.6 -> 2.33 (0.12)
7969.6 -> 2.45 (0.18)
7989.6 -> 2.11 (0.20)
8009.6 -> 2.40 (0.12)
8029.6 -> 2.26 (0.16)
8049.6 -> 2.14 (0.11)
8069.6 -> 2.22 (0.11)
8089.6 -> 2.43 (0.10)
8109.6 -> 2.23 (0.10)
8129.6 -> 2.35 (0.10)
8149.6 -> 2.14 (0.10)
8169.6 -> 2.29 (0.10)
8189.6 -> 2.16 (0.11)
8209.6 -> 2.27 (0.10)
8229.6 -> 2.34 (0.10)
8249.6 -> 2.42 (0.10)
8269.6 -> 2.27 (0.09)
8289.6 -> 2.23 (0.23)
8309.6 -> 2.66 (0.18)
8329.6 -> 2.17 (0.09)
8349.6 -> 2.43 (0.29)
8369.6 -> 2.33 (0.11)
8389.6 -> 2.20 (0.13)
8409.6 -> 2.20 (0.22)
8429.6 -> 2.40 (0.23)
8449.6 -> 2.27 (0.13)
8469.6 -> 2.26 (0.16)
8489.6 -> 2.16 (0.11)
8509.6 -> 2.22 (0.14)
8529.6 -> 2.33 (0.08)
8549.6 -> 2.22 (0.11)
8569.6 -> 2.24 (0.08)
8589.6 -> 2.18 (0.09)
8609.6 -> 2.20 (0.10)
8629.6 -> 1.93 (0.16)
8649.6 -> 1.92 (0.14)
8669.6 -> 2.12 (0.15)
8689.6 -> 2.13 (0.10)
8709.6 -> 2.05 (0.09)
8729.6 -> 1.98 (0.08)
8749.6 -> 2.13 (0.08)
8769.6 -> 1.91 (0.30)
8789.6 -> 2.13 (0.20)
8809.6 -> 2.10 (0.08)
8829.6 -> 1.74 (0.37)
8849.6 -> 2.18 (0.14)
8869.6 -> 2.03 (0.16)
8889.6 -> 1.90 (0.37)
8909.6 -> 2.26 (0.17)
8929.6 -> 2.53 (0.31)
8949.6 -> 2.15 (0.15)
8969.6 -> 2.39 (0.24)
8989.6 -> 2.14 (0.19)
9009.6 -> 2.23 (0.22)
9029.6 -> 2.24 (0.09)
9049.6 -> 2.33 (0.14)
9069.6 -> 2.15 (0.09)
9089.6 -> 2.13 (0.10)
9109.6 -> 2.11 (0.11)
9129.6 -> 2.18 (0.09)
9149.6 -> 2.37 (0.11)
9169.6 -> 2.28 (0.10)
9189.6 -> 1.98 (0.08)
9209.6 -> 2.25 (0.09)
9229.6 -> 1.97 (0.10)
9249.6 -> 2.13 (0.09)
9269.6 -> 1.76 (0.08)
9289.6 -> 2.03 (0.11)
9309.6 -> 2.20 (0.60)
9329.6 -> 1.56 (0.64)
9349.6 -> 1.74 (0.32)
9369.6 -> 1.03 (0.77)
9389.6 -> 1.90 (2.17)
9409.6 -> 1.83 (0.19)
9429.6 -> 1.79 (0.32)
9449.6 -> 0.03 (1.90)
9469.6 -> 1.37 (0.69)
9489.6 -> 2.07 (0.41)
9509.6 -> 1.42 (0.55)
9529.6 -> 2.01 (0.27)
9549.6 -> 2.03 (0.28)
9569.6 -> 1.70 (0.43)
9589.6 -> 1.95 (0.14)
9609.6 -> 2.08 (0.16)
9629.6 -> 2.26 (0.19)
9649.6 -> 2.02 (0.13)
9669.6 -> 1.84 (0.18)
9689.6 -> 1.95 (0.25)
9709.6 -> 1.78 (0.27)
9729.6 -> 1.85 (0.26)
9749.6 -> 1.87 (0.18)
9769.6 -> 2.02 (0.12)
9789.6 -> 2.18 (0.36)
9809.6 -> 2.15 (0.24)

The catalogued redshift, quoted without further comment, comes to 0.209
